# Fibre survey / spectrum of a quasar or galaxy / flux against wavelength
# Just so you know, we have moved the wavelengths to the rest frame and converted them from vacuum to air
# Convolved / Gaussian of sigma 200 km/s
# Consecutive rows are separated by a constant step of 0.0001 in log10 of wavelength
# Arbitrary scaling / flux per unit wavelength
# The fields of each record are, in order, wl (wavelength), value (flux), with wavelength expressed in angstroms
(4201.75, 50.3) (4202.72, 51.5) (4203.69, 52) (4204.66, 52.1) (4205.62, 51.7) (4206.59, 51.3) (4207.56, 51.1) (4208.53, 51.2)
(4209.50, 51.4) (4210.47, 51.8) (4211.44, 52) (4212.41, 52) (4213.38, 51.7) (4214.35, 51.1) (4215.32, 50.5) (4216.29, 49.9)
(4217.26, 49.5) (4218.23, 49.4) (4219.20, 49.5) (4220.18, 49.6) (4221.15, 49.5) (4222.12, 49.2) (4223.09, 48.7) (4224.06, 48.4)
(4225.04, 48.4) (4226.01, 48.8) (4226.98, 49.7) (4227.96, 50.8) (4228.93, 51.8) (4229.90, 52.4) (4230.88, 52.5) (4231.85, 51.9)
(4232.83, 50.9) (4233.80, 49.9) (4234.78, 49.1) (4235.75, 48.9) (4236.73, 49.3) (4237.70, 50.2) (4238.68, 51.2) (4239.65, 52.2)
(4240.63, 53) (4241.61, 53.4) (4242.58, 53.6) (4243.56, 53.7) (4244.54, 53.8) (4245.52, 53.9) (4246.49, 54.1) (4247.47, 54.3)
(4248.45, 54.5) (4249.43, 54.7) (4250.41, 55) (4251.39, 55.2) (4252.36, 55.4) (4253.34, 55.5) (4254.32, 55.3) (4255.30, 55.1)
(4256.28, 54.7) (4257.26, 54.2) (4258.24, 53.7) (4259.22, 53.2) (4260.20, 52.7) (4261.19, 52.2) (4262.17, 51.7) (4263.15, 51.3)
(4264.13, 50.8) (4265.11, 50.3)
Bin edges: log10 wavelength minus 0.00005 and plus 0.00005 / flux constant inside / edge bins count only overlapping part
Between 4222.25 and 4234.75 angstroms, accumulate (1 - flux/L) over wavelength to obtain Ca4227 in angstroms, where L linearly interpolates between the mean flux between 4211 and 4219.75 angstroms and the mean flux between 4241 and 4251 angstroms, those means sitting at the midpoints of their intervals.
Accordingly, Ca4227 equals 0.4 angstroms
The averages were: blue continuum 50.6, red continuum 54.1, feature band 50.3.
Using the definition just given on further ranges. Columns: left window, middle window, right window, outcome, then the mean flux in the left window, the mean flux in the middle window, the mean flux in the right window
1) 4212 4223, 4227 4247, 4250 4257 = 0.4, 50.1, 51.8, 55.2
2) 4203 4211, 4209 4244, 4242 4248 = 1.4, 51.6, 50.7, 53.9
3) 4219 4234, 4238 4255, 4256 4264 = -0.8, 50.1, 54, 52.8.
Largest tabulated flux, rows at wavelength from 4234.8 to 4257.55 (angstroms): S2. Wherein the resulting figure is 55.5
